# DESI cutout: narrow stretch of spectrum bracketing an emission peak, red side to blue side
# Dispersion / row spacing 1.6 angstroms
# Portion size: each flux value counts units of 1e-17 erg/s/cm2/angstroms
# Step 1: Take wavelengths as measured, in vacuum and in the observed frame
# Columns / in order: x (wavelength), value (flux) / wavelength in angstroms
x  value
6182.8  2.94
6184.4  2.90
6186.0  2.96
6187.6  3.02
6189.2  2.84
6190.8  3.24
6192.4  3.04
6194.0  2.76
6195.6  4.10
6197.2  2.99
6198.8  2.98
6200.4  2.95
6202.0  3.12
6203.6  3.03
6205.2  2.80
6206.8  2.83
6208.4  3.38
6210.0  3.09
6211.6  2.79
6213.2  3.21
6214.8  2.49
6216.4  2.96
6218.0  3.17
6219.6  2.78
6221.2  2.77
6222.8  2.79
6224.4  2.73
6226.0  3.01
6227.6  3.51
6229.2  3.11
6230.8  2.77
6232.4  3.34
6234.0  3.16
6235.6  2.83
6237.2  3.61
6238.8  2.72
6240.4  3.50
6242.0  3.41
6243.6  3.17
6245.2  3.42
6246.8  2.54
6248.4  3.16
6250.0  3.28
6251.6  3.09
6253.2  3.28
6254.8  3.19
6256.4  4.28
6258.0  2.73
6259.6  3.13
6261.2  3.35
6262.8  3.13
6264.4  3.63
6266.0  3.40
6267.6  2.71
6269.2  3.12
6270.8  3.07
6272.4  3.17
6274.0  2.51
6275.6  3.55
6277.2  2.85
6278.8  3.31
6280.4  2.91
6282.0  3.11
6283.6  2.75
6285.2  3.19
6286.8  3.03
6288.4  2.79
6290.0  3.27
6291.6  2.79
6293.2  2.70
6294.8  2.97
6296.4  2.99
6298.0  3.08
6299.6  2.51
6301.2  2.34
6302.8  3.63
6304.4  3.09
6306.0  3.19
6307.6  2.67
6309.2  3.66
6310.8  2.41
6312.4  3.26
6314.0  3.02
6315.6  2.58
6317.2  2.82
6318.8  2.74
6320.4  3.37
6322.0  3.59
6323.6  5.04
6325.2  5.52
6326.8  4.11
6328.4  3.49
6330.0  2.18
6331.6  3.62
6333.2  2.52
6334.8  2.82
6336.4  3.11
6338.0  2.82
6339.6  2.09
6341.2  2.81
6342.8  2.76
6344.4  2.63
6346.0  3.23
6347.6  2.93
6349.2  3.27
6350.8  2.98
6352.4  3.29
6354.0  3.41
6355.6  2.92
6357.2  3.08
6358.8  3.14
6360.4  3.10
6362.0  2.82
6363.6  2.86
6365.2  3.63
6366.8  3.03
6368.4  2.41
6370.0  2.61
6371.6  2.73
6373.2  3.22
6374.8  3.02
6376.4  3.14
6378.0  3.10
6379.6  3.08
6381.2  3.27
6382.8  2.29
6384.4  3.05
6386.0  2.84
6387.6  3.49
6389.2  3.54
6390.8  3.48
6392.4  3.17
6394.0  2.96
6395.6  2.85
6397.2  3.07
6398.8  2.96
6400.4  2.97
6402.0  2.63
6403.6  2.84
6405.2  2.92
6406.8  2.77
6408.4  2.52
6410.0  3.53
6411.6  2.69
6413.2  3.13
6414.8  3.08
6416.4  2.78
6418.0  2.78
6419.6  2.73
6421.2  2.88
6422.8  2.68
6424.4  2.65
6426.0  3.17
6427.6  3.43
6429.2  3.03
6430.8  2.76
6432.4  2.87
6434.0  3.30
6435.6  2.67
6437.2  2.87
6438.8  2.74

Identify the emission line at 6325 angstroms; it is [O III] 5007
